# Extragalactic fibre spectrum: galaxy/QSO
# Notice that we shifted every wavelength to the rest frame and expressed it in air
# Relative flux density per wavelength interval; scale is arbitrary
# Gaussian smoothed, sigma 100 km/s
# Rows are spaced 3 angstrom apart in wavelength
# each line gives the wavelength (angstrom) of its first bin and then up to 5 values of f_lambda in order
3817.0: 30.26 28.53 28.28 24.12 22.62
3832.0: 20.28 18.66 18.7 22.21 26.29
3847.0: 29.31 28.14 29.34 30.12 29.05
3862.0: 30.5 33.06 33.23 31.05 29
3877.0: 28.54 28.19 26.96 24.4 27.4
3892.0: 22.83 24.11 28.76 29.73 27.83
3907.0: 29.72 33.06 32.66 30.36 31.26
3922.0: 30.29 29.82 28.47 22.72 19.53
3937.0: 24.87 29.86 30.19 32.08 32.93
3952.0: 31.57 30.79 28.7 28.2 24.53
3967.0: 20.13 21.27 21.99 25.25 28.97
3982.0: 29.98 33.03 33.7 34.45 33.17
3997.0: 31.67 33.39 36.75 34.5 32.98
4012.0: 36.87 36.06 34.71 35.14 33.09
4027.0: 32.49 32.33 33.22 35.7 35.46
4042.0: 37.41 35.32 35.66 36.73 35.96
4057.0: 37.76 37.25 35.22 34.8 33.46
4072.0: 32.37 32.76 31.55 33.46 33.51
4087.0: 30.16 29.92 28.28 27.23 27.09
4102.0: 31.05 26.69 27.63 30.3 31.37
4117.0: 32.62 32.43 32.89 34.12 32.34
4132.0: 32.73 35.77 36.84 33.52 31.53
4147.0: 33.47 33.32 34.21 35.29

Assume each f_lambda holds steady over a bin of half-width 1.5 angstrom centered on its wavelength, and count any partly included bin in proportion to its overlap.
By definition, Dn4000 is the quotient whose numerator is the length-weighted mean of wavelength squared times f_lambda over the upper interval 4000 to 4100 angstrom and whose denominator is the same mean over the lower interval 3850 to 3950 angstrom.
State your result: 1.27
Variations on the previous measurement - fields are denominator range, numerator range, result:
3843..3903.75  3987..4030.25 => 1.28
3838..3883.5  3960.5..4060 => 1.22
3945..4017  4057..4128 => 1.10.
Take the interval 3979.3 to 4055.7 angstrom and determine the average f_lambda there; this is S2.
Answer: 34.3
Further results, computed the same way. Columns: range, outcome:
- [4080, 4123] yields 30.2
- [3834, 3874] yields 27.8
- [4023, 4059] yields 35.2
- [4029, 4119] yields 32.7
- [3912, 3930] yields 30.2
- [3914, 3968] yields 28.2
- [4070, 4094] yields 31.6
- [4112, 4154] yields 33.3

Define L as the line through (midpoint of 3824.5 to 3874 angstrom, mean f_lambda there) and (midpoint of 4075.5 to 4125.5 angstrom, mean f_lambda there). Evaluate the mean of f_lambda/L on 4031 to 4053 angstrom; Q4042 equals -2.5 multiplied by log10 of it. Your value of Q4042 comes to -0.198 mag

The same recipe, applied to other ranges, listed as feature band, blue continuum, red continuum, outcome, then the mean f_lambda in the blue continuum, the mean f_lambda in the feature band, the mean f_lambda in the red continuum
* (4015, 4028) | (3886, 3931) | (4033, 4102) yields -0.07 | 28.7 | 34.2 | 33.4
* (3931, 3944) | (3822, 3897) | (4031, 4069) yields 0.19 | 26.7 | 25.6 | 35.7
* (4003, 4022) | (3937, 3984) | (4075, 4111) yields -0.23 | 27.7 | 35.2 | 29.8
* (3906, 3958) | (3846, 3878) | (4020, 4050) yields 0.09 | 30.2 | 29.4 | 34.6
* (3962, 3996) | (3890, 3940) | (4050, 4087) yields 0.10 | 27.9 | 27.9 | 34.4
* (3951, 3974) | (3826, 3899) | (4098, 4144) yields 0.11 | 26.7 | 25.9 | 31.9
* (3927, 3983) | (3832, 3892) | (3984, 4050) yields 0.17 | 27.3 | 26.9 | 34.4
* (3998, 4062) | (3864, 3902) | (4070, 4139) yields -0.16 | 28.2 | 35.2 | 31.4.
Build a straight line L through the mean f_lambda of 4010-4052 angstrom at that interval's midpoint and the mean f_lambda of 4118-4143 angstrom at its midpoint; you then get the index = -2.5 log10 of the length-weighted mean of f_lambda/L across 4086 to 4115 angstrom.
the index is 0.18 mag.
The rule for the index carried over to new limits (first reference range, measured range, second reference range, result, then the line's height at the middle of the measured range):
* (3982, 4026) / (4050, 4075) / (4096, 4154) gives -0.070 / 33.1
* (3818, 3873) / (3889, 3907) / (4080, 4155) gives 0.035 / 27.8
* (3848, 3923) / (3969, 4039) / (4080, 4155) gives -0.064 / 30.5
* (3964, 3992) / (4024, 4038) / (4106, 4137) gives -0.150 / 29.1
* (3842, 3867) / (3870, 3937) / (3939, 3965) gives 0.066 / 29.7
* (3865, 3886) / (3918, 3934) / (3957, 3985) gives -0.003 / 27.5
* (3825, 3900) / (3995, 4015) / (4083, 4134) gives -0.188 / 29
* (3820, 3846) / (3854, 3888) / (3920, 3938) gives -0.209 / 24.3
